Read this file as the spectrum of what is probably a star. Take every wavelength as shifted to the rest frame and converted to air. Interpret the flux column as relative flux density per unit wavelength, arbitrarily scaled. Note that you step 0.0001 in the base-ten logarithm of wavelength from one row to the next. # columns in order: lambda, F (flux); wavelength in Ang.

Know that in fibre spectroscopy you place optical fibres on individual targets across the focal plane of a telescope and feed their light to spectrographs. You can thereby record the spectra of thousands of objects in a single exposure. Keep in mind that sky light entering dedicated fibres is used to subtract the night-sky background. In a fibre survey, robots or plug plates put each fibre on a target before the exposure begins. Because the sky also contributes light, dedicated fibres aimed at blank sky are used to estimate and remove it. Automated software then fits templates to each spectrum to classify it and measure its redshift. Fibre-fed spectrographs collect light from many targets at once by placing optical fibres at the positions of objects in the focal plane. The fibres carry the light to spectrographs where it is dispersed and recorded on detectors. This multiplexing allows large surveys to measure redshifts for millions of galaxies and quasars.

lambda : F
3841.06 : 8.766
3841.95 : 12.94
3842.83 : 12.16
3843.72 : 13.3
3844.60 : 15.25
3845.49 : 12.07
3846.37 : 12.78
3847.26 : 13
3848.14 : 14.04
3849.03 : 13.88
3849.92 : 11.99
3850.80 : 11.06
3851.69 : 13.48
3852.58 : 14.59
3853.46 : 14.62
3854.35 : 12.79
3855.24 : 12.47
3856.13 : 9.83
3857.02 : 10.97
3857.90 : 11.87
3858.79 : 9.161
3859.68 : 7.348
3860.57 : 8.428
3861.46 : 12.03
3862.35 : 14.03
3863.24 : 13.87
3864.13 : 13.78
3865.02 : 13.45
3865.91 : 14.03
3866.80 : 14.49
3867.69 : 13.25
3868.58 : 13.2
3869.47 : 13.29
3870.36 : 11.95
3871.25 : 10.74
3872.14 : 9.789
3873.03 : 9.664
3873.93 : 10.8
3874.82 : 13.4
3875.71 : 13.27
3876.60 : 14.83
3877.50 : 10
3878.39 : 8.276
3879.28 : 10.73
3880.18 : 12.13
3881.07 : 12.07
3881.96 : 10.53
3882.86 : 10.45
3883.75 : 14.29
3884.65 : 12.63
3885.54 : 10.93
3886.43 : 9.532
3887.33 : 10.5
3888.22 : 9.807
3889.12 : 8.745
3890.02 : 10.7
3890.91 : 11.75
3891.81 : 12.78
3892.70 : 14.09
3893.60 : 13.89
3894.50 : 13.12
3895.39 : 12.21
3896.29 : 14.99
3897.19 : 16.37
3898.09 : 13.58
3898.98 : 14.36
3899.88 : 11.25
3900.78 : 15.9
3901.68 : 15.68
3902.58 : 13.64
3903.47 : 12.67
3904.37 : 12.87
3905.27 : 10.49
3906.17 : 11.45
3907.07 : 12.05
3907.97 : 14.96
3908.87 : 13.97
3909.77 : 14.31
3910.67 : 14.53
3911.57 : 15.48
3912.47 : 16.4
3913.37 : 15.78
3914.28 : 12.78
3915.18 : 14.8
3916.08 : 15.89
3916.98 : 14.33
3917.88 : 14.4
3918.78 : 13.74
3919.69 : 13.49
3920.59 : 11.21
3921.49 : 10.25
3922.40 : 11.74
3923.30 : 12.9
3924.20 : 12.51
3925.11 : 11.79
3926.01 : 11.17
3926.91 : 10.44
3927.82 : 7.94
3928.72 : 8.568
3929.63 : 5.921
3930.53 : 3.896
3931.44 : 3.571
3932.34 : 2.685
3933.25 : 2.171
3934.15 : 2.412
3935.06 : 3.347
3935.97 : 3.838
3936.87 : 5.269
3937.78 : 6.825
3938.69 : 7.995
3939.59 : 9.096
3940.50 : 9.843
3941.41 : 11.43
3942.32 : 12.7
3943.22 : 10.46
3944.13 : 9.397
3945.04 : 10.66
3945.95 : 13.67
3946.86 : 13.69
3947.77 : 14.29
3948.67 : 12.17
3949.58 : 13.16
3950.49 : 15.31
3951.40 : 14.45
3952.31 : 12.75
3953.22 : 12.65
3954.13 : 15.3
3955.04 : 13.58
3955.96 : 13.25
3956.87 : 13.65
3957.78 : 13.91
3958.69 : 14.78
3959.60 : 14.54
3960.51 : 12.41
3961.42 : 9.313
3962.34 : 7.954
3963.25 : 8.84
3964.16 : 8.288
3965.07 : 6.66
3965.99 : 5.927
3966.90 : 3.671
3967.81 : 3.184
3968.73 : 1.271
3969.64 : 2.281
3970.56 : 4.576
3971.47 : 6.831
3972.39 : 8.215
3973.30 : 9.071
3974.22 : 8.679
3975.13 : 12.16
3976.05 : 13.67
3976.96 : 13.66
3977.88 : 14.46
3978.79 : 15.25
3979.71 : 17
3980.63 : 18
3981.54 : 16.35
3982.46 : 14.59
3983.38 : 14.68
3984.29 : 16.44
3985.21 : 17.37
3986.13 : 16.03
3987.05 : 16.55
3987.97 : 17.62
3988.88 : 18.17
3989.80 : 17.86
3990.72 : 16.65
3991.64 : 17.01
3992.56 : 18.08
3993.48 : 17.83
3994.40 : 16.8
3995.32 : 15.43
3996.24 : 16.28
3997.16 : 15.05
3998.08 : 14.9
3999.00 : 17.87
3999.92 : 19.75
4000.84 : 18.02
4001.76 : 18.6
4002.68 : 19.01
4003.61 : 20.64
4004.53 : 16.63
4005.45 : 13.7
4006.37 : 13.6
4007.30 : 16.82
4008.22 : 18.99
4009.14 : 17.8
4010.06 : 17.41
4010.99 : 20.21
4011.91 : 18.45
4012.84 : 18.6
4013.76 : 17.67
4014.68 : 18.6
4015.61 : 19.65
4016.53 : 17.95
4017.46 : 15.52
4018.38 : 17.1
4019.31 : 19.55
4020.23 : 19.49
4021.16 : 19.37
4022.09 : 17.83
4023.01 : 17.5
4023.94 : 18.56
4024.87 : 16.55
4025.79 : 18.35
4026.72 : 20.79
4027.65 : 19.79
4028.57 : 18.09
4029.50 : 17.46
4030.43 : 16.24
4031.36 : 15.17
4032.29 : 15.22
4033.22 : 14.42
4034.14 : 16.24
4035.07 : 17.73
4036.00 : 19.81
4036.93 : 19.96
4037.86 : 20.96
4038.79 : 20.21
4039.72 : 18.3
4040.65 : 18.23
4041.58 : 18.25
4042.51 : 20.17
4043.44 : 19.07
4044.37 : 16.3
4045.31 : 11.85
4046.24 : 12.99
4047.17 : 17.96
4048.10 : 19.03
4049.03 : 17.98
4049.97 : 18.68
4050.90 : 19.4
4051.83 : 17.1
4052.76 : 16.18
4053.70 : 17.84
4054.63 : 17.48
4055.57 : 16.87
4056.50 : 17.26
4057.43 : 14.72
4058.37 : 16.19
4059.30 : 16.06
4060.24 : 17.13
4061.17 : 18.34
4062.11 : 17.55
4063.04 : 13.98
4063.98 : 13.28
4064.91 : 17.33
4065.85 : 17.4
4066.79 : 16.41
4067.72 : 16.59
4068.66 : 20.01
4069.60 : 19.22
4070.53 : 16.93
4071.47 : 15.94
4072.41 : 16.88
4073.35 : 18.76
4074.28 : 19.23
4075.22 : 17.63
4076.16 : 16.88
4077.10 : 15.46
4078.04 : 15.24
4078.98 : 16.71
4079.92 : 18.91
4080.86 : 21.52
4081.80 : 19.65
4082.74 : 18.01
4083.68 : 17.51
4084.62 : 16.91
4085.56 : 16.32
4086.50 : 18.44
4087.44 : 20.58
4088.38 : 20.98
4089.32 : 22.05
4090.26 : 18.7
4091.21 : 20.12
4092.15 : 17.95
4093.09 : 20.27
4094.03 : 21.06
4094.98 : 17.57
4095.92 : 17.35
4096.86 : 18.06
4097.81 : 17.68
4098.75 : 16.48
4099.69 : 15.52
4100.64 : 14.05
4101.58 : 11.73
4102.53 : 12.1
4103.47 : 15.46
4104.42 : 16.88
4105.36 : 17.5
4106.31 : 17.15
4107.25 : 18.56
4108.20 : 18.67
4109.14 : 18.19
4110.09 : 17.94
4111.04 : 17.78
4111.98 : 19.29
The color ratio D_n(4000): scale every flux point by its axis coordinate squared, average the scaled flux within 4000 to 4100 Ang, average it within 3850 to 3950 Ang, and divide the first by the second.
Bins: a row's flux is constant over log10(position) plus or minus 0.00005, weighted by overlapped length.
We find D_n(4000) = 1.66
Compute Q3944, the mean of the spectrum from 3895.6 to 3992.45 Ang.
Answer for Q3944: 11.7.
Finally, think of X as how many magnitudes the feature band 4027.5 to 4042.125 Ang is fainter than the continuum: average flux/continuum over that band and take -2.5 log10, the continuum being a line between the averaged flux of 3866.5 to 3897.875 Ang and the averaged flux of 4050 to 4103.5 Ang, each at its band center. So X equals -0.10 mag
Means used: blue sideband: 12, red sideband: 17.4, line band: 17.9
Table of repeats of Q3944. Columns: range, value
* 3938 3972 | 10.3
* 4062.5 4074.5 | 17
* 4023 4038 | 17.8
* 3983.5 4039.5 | 17.7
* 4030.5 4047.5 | 17.3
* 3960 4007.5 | 13.5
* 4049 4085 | 17.3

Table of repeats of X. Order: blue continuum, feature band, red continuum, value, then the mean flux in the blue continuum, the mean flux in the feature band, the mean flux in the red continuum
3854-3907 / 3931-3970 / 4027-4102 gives 0.45 mag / 12.1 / 9.39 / 17.6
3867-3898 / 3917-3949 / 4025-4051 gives 0.42 mag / 11.9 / 9.36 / 17.8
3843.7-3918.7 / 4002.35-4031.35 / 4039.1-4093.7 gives -0.10 mag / 12.7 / 17.9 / 17.7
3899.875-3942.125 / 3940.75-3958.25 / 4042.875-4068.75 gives -0.07 mag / 10.8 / 12.9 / 16.8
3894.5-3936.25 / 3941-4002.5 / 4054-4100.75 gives 0.05 mag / 11.5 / 13.1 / 17.7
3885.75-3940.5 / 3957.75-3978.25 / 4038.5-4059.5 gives 0.48 mag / 11.2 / 8.76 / 17.3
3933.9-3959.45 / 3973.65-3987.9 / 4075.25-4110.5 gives -0.18 mag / 11.2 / 15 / 17.7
